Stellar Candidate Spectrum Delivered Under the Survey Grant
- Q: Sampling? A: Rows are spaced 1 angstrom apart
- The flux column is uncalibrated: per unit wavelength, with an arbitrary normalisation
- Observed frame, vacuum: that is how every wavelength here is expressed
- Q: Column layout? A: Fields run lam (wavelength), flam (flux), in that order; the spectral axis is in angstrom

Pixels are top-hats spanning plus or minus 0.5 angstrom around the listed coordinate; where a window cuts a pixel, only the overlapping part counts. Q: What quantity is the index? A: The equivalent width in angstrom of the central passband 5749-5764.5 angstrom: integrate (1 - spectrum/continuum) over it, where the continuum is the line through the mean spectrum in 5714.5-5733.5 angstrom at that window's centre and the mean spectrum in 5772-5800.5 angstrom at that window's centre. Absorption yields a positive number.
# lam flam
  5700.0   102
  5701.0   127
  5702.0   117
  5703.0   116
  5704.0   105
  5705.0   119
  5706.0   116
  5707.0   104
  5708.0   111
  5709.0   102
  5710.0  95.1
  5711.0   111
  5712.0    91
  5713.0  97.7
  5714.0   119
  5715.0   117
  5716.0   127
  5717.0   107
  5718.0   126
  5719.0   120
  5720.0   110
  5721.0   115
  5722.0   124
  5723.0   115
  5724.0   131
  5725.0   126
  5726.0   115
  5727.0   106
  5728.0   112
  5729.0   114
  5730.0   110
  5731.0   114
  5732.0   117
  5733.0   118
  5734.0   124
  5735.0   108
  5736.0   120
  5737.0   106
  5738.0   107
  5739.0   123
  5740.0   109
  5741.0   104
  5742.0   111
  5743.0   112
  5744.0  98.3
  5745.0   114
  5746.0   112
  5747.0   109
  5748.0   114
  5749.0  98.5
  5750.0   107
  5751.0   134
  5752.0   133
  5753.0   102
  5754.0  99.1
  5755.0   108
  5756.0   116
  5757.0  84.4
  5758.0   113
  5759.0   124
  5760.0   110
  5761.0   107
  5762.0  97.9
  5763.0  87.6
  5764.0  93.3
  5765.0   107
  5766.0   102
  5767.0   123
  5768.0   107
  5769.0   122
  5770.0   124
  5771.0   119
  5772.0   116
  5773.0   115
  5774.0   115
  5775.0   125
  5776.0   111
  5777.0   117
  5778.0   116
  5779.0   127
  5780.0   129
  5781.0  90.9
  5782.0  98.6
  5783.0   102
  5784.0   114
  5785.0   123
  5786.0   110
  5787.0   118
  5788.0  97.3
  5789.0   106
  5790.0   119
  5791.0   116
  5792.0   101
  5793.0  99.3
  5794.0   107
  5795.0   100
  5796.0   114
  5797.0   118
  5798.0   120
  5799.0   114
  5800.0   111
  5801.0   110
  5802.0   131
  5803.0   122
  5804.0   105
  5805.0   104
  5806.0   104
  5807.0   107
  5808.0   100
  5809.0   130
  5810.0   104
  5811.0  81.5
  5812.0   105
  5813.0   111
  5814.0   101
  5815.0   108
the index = 0.9 angstrom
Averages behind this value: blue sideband 117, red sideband 112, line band 107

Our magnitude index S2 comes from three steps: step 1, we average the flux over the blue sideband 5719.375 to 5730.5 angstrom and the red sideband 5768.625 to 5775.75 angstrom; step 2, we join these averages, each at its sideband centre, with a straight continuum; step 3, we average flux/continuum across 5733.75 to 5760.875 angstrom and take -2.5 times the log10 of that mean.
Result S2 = 0.063 mag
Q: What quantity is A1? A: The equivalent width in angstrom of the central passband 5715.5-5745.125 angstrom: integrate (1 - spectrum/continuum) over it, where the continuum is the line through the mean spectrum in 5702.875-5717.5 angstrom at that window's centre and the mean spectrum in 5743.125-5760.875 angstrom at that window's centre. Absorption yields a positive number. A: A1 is -1.39 angstrom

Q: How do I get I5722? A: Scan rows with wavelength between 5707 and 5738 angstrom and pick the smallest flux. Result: 91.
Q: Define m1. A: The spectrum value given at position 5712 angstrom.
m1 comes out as 91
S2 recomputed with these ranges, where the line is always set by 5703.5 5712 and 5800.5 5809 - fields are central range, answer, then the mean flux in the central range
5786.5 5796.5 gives 0.031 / 108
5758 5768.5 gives 0.033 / 106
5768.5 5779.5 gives -0.083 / 119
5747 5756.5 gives -0.032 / 112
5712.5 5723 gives -0.086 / 116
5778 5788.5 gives -0.007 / 111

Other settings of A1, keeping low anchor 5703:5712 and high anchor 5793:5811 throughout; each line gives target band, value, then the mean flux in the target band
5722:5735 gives -1.0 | 117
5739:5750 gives 0.0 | 109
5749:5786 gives -0.7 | 111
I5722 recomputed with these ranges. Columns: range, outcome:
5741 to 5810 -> 84.4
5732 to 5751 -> 98.3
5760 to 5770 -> 87.6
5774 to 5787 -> 90.9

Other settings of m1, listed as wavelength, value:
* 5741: 104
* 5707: 104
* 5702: 117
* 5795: 100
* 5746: 112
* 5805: 104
